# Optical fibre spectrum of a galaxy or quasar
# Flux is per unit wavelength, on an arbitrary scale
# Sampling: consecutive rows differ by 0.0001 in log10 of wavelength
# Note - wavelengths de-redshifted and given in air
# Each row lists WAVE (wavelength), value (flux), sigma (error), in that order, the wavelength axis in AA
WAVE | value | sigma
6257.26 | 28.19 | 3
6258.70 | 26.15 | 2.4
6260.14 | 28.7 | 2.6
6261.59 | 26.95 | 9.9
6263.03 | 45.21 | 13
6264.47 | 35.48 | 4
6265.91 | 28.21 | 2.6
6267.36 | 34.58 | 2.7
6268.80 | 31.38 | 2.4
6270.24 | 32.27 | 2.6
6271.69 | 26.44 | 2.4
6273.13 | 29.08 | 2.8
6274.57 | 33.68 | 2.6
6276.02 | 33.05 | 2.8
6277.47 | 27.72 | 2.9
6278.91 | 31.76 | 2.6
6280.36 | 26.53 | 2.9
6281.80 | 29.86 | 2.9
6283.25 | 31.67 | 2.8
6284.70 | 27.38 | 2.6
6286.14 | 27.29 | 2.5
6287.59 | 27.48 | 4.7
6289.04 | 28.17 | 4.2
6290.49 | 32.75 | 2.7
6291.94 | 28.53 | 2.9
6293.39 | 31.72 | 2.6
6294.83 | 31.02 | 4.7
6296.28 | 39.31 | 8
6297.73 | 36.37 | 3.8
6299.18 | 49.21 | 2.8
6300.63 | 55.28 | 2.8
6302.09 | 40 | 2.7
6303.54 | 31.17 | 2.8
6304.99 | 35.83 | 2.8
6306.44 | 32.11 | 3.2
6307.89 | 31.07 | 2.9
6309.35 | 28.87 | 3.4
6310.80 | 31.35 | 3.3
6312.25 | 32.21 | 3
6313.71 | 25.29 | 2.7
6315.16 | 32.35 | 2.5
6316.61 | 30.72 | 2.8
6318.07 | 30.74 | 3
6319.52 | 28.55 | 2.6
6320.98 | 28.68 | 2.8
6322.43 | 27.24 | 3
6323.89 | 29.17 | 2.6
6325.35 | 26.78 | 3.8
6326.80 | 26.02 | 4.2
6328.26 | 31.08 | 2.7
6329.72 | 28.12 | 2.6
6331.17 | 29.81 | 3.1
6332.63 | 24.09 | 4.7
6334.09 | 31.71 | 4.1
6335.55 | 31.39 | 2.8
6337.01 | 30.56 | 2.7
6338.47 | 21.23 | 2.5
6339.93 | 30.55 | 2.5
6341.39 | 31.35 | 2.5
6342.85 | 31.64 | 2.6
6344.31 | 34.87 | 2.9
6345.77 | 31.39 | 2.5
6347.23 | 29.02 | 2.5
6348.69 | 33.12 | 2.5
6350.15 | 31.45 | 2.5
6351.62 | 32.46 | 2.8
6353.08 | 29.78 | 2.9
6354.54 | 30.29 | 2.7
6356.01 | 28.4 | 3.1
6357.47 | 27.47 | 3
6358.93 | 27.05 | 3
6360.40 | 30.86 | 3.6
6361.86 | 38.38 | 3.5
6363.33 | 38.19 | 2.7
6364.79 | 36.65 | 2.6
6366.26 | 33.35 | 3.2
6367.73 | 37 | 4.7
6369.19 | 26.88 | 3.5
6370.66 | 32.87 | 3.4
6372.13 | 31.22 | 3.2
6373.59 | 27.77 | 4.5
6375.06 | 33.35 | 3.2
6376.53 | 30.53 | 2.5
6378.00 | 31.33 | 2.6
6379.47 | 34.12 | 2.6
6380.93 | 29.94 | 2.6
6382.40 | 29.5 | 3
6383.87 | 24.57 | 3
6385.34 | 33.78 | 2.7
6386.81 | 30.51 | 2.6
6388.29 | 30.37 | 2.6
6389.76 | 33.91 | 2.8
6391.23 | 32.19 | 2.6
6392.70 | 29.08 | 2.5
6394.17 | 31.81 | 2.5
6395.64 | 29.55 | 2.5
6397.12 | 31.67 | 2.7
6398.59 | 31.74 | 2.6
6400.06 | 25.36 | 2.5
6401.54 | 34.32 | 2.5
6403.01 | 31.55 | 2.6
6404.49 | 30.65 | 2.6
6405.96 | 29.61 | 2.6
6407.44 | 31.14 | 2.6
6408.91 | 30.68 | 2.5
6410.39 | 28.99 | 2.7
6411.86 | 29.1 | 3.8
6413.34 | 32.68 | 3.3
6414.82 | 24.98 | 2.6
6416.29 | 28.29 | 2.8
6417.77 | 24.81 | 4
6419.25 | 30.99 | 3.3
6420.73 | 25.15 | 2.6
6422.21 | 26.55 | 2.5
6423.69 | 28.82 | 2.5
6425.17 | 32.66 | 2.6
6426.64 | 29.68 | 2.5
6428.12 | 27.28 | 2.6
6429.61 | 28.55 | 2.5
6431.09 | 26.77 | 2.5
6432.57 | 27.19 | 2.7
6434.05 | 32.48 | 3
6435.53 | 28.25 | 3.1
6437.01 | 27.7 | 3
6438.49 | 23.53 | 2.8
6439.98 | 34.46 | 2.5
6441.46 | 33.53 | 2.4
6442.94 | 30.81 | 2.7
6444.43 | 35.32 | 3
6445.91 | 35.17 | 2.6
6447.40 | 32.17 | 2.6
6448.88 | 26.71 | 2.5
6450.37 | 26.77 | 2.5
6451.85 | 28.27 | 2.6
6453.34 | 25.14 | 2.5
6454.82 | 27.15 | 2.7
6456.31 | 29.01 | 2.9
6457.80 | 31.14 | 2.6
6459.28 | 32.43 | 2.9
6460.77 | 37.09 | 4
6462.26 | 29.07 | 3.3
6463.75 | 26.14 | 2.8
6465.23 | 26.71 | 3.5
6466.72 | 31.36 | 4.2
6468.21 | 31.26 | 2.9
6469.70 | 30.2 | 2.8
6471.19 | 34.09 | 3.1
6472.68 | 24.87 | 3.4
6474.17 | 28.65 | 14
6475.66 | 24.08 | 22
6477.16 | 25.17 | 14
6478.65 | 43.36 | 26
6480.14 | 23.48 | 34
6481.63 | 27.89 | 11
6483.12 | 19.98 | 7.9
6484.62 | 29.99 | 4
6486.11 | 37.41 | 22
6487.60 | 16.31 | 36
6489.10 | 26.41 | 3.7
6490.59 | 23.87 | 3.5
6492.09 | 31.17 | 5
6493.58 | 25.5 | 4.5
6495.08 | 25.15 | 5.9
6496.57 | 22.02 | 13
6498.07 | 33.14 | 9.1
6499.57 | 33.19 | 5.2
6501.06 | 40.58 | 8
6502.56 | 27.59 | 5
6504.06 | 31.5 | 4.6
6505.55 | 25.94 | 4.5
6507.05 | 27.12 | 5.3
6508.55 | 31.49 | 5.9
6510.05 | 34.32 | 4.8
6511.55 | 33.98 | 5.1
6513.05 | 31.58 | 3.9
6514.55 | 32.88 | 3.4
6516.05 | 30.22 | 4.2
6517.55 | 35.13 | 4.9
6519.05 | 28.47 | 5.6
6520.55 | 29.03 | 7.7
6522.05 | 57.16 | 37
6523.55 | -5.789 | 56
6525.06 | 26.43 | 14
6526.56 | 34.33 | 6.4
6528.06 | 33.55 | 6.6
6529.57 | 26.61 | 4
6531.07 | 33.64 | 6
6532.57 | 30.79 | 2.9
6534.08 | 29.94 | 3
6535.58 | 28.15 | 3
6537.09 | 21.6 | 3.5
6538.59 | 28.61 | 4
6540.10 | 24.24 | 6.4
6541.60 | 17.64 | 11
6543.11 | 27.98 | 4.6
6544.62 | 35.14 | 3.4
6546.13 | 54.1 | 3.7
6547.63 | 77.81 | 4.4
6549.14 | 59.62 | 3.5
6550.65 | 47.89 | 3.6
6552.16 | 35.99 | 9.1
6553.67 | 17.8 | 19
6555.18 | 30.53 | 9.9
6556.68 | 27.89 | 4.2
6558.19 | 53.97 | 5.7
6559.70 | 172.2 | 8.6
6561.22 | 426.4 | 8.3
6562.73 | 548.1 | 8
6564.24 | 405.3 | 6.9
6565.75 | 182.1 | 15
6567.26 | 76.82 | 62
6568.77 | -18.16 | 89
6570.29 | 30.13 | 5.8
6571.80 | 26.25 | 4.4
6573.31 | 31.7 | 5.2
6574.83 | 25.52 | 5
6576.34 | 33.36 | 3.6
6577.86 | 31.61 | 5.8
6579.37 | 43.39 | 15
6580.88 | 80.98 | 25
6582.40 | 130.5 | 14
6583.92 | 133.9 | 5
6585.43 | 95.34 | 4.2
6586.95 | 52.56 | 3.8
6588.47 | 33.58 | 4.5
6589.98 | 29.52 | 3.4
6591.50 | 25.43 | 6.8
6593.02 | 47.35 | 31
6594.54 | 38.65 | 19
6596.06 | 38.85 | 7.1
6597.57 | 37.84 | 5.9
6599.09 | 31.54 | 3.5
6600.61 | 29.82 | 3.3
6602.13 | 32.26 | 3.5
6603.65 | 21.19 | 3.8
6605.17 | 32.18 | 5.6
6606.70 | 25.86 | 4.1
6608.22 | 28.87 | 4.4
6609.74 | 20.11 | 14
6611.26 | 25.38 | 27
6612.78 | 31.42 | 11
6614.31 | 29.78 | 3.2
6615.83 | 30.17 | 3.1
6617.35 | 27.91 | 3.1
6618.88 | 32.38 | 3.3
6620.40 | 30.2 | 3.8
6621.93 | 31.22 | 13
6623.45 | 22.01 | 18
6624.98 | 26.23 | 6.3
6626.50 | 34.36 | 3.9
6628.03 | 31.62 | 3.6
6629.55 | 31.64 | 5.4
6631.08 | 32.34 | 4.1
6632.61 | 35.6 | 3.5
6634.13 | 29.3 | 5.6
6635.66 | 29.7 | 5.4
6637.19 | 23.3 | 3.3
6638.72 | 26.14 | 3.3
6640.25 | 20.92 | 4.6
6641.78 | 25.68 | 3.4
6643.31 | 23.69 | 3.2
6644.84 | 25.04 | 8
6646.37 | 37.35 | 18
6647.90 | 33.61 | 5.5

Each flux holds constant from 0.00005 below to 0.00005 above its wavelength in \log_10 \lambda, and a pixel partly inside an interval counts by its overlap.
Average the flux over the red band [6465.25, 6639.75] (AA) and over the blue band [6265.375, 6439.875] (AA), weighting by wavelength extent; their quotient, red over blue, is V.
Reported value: 1.5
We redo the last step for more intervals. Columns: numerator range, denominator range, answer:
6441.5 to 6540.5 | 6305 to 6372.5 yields 0.96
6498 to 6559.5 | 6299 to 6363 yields 1.10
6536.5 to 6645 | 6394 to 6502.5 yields 2.00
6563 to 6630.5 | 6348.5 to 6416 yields 1.74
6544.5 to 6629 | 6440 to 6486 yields 2.27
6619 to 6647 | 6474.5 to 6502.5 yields 1.02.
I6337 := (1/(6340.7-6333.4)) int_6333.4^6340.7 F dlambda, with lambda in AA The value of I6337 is 29.1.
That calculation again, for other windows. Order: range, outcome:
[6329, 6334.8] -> 28.4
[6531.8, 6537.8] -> 27.7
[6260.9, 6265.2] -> 36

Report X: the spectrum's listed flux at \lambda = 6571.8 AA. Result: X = 26.25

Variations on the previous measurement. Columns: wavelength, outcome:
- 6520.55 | 29.03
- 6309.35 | 28.87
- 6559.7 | 172.2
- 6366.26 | 33.35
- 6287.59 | 27.48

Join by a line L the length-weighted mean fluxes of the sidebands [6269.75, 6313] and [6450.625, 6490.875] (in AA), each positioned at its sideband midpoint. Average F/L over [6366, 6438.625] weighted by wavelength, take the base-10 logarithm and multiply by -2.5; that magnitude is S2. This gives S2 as 0.01 mag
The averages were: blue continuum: 32.6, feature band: 29.9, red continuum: 28.6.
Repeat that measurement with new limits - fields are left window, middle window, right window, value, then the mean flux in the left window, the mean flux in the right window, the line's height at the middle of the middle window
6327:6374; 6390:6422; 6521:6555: 0.07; 30.9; 33.7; 31.7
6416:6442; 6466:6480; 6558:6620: 0.37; 28.7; 78.1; 42.3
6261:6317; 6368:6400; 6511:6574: 0.46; 32.6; 70.7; 46.9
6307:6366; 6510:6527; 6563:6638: 0.42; 30.3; 51.5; 44.9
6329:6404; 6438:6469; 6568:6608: 0.18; 30.9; 42.9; 35.7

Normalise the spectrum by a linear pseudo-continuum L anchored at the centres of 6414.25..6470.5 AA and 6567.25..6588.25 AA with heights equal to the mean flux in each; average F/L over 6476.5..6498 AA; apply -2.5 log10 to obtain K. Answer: 0.35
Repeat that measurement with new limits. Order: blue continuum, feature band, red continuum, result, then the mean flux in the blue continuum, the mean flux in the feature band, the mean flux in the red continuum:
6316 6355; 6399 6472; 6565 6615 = 0.21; 29.7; 29.6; 45.9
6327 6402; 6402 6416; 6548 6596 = 0.43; 30.9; 30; 94.3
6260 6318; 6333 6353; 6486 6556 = 0.06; 32.5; 30.7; 31.6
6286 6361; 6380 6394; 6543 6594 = 0.47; 31.2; 30.6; 92.1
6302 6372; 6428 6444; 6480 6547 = 0.03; 30.7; 29.3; 29.5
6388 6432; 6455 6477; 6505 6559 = 0.06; 29.6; 29.5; 33.4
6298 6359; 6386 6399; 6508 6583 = 0.32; 31.3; 31.2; 67.4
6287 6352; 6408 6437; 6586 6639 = 0.10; 31.6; 28.6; 31.3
